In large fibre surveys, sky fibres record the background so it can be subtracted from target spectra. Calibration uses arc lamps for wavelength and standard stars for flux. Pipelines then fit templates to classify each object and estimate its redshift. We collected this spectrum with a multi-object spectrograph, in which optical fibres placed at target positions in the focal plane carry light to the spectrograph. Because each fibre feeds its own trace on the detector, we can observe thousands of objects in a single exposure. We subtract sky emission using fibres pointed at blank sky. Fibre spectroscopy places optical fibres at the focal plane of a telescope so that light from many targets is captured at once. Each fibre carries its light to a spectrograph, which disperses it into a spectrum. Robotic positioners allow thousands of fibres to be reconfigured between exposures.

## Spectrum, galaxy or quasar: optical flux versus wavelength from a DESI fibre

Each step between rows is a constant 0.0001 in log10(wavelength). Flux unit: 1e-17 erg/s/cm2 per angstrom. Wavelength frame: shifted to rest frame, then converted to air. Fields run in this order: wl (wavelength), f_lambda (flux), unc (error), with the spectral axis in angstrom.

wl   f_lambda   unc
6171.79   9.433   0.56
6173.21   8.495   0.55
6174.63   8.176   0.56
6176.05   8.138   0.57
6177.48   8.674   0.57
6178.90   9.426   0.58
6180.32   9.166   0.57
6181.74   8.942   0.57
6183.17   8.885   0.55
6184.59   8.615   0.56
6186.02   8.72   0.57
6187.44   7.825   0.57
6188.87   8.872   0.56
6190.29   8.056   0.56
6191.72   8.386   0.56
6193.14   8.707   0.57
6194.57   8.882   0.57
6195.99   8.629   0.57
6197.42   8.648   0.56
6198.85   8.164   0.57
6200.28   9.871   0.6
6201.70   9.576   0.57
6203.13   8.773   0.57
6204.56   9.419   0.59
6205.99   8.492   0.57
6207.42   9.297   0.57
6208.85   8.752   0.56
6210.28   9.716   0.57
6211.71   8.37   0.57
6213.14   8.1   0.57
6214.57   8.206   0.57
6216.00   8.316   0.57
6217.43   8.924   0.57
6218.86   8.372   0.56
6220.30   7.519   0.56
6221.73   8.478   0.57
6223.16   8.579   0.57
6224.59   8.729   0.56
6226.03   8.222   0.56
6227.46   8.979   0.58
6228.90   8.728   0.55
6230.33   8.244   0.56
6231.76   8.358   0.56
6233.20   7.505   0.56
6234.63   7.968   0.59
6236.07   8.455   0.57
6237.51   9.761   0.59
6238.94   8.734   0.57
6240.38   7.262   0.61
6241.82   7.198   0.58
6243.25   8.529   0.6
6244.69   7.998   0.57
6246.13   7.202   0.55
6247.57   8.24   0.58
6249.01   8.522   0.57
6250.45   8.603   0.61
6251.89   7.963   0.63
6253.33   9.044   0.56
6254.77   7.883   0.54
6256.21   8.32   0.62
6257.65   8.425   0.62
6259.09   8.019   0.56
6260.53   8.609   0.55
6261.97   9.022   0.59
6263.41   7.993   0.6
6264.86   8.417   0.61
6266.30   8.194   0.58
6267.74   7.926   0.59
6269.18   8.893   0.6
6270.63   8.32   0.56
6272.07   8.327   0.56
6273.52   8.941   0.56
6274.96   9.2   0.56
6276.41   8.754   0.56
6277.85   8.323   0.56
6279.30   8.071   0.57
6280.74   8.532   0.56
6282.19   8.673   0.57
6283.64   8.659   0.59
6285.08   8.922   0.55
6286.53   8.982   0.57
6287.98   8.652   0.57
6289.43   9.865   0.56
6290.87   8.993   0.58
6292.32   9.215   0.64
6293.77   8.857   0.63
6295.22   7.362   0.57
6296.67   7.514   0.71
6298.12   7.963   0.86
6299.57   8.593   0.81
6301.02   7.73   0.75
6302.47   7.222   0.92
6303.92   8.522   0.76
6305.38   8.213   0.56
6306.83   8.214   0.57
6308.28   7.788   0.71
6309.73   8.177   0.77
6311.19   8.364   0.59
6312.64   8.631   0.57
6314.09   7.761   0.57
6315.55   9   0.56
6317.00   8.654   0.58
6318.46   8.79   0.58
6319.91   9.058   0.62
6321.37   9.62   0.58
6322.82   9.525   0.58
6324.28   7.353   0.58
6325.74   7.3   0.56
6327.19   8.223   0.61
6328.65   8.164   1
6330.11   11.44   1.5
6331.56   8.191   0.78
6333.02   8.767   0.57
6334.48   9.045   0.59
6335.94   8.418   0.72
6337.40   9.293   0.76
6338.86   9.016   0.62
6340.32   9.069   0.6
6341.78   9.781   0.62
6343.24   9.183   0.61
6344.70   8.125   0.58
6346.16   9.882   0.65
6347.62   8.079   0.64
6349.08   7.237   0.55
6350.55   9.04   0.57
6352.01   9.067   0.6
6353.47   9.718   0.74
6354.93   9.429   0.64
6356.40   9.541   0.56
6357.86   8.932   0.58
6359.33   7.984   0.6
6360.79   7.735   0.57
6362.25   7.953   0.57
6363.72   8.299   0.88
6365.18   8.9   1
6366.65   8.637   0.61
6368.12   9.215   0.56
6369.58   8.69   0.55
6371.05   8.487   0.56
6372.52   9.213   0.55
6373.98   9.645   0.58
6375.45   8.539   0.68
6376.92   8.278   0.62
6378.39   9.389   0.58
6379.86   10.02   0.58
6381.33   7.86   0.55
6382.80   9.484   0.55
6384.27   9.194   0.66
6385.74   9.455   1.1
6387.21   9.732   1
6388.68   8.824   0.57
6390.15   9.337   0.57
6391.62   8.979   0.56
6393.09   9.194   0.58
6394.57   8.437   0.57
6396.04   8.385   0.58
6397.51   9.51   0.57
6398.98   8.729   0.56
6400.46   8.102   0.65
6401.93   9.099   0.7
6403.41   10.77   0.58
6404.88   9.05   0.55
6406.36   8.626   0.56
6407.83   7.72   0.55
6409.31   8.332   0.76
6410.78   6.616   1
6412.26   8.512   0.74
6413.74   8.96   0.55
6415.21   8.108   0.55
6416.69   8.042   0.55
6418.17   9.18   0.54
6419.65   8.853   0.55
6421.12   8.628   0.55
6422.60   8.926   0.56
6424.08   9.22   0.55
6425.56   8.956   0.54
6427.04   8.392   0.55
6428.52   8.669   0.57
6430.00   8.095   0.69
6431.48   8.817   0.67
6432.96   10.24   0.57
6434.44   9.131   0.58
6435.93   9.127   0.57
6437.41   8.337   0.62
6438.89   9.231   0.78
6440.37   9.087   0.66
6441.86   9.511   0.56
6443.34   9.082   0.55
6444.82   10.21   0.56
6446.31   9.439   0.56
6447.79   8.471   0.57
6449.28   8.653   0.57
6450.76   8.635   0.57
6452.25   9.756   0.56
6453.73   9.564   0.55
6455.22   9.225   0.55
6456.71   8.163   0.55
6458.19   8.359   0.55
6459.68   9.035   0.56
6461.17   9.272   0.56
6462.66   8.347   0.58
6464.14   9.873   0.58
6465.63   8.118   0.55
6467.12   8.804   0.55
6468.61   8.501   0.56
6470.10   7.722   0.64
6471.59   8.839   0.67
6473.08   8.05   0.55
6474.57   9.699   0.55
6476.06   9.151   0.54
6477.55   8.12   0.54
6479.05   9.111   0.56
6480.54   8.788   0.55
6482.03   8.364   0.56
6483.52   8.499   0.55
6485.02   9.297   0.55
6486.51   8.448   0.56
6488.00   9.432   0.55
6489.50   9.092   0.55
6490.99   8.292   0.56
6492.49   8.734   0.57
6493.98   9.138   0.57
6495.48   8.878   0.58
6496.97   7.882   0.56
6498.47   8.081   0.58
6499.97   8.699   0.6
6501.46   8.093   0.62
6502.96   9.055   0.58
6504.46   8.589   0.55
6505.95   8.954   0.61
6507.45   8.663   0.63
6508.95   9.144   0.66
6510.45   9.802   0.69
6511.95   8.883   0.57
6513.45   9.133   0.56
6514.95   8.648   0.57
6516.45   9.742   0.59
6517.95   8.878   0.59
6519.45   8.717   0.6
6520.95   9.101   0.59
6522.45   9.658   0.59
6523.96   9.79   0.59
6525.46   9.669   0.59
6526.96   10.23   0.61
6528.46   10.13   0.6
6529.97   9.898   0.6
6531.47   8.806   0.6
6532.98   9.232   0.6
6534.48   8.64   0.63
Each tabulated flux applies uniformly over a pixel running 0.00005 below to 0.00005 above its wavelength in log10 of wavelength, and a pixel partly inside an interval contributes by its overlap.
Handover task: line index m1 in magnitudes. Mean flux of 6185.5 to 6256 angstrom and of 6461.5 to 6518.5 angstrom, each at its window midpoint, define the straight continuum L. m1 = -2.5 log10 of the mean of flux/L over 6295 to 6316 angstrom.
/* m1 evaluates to 0.07 mag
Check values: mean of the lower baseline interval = 8.48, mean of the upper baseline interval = 8.78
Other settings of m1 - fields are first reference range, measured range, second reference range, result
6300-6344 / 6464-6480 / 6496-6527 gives 0.03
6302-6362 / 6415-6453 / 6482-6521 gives -0.02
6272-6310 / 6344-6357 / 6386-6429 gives -0.03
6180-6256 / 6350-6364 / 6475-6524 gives -0.01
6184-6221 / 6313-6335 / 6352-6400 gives 0.02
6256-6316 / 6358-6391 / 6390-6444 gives -0.02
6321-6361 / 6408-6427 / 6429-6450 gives 0.07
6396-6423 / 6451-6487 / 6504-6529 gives 0.02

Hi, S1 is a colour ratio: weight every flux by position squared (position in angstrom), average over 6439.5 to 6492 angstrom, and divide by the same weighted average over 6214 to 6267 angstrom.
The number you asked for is 1.15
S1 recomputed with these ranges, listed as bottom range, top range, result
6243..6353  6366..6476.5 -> 1.08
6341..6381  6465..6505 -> 1.02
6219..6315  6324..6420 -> 1.09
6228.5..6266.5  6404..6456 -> 1.13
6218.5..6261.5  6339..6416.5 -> 1.11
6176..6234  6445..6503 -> 1.10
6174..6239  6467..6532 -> 1.14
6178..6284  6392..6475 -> 1.10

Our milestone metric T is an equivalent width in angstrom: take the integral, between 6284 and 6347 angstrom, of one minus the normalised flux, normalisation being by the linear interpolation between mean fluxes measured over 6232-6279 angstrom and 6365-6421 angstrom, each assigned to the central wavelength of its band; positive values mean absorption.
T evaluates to -0.6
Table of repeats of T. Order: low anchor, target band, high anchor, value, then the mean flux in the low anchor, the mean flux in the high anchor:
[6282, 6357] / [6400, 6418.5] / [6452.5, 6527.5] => 0.52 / 8.67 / 8.89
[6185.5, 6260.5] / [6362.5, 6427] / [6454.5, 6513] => -1.29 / 8.47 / 8.75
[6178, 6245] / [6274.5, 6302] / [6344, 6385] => 0.45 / 8.59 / 8.81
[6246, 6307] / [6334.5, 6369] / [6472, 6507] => -1.13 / 8.43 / 8.72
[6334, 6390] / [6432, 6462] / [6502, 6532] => -0.05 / 8.91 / 9.27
